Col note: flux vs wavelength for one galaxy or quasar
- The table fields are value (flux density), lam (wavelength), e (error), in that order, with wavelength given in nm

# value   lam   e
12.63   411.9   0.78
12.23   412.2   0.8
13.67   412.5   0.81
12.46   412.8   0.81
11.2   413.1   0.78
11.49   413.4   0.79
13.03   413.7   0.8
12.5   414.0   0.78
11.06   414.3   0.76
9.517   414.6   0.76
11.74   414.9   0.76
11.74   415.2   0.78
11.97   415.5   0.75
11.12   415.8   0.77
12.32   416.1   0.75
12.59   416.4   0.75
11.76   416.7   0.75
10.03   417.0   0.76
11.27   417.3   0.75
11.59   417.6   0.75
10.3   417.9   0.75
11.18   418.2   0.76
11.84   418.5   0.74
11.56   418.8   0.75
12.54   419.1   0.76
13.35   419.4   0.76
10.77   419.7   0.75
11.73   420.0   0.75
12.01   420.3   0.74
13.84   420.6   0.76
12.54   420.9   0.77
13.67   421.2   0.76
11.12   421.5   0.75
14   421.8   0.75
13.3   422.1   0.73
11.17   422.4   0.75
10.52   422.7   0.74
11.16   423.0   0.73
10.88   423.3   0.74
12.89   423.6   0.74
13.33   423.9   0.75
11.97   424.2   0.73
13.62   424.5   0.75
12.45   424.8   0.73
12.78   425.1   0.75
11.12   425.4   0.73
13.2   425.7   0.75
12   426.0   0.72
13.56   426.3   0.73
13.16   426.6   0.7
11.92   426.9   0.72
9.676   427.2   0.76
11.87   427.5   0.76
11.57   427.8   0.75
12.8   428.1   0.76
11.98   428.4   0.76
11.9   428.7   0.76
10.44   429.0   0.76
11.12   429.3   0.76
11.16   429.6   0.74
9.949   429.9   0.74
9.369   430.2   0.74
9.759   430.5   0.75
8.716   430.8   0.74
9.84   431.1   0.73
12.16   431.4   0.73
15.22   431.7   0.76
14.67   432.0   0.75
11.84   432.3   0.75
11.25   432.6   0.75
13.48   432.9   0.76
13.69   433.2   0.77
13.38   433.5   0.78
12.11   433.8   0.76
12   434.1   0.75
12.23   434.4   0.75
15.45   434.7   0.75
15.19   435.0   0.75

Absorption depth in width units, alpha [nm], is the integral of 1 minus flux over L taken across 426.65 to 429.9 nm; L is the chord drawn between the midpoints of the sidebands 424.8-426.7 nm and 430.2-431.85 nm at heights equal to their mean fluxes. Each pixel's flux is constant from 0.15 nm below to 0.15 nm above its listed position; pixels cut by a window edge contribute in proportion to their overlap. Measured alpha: 0.110 nm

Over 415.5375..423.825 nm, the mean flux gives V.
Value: 11.9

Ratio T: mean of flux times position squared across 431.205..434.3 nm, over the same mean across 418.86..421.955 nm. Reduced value 1.09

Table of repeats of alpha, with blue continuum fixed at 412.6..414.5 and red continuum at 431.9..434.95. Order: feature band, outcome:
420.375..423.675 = 0.04 nm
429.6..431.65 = 0.41 nm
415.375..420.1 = 0.22 nm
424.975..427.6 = 0.11 nm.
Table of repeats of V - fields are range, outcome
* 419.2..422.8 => 12.4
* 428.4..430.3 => 10.8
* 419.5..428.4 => 12.2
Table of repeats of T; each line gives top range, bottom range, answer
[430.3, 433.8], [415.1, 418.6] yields 1.14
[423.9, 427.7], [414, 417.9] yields 1.13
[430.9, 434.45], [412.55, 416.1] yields 1.17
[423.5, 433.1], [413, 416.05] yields 1.10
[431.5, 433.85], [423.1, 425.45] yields 1.11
